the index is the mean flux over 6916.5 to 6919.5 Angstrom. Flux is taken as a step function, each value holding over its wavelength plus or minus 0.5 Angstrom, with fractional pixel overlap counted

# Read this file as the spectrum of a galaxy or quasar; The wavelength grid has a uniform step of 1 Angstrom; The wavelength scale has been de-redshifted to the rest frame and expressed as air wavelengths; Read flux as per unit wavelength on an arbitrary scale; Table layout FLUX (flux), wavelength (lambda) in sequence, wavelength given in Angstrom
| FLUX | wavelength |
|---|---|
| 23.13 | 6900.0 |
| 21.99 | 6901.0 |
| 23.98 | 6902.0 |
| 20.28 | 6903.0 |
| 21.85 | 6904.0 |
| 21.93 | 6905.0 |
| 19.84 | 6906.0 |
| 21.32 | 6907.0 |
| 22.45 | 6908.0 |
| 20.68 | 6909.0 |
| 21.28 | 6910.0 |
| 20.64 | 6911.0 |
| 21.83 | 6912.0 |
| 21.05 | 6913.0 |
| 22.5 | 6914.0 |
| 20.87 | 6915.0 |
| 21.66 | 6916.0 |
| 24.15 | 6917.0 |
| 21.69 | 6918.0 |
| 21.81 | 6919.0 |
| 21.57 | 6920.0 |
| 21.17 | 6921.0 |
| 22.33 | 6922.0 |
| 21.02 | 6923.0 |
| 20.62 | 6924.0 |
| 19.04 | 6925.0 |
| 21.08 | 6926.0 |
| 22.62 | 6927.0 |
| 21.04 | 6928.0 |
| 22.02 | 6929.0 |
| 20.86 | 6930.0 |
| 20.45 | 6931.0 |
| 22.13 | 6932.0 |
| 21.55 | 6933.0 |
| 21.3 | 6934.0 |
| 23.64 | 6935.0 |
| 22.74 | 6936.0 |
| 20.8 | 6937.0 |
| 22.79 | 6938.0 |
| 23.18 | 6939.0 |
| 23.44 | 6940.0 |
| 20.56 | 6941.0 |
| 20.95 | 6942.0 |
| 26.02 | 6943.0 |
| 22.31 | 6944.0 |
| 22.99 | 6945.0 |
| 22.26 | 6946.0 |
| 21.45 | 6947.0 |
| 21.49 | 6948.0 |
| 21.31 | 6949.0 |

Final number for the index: 22.6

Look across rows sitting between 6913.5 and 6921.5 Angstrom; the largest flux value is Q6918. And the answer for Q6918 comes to 24.15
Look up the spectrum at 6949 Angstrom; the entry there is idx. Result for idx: 21.31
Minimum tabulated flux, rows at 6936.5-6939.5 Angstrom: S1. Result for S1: 20.8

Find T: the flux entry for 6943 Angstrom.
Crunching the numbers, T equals 26.02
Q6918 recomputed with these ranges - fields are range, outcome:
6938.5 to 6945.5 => 26.02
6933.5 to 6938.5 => 23.64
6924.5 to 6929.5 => 22.62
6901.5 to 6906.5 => 23.98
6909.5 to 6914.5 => 22.5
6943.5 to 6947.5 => 22.99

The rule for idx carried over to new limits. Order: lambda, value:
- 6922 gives 22.33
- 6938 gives 22.79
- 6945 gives 22.99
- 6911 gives 20.64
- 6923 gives 21.02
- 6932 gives 22.13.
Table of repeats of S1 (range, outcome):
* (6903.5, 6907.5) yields 19.84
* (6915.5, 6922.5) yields 21.17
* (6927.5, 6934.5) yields 20.45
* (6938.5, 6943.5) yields 20.56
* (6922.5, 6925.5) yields 19.04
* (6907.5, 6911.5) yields 20.64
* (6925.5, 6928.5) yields 21.04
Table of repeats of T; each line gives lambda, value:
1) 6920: 21.57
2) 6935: 23.64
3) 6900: 23.13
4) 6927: 22.62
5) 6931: 20.45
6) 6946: 22.26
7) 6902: 23.98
